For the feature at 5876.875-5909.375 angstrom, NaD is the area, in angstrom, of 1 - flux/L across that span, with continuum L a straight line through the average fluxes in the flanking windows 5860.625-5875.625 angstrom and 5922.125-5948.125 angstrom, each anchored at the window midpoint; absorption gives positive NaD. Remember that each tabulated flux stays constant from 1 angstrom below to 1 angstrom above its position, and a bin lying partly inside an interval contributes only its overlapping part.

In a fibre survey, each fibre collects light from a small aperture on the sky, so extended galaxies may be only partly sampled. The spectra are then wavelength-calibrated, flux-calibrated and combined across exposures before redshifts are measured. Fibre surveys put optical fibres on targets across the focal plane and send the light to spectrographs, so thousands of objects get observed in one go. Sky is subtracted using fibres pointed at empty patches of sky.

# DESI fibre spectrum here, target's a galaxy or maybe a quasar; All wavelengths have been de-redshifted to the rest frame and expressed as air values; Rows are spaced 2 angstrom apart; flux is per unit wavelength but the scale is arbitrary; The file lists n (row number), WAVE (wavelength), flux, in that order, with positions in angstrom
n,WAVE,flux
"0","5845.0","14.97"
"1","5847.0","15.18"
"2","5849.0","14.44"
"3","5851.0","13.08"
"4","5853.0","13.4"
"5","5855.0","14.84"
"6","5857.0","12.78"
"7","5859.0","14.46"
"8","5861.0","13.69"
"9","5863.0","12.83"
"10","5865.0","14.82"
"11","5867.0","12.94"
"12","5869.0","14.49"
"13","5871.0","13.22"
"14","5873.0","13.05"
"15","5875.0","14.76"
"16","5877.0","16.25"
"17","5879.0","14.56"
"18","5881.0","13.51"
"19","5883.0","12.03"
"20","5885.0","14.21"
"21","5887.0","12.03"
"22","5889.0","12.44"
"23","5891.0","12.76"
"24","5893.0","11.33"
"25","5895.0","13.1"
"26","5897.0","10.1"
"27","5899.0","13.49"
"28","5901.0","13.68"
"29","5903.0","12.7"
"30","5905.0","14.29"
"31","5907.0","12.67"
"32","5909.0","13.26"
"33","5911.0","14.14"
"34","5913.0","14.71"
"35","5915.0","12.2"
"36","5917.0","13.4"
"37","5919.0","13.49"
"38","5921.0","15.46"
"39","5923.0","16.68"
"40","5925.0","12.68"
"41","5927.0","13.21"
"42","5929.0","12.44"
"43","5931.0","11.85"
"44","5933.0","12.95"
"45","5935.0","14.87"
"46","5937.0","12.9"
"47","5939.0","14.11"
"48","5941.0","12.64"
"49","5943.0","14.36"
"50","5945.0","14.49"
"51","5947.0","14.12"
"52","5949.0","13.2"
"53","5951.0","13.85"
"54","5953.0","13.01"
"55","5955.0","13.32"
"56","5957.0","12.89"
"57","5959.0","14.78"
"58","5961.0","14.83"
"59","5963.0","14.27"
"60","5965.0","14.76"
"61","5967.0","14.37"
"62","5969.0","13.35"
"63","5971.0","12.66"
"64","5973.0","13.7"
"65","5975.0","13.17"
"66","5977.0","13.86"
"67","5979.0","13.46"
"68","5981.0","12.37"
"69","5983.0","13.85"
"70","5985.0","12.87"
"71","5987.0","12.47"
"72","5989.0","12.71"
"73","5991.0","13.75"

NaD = 1.6 angstrom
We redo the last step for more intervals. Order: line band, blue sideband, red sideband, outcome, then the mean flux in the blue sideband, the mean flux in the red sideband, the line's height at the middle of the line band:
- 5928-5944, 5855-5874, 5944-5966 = 0.72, 13.7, 14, 13.9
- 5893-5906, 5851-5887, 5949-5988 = 0.90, 13.8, 13.6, 13.7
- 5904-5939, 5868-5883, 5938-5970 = 0.93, 14.1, 13.9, 14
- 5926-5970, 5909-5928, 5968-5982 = -0.31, 14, 13.2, 13.6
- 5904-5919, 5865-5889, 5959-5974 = 0.35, 13.7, 14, 13.8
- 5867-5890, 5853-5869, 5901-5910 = -0.11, 13.8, 13.3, 13.6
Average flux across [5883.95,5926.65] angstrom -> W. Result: 13.3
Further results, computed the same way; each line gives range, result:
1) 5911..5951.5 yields 13.7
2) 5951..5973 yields 13.8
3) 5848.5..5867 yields 13.8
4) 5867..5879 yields 14.3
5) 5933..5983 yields 13.7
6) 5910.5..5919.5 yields 13.6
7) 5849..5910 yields 13.4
